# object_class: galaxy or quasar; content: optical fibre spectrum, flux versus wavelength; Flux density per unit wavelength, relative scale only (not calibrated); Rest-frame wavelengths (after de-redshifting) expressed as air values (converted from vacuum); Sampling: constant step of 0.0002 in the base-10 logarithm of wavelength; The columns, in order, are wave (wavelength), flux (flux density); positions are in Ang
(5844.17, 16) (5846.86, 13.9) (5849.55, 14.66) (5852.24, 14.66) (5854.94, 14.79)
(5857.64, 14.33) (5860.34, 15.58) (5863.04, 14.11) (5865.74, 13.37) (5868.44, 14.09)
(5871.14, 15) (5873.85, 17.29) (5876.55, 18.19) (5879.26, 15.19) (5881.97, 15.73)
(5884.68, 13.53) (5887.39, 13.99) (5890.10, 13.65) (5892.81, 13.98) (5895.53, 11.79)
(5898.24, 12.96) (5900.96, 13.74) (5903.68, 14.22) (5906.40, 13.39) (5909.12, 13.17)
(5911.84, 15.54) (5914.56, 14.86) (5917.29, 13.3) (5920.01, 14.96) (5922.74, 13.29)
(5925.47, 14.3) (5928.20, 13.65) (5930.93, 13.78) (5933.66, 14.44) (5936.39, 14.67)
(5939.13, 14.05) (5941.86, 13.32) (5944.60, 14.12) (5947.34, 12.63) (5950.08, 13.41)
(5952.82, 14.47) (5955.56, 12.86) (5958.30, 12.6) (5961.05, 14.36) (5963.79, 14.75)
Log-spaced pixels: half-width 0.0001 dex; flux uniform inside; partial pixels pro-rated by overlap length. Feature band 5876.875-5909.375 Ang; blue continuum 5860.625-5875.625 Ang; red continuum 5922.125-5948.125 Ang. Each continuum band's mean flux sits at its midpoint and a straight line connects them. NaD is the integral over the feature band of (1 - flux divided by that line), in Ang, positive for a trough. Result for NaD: 1.3 Ang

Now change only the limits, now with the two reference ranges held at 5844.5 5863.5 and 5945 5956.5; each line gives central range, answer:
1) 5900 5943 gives -0.8 Ang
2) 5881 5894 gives 0.1 Ang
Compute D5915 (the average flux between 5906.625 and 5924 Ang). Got 14.1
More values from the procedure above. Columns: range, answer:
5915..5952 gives 13.9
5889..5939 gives 13.9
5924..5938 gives 14.2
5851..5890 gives 14.9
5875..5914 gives 14.2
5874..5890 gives 15.3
